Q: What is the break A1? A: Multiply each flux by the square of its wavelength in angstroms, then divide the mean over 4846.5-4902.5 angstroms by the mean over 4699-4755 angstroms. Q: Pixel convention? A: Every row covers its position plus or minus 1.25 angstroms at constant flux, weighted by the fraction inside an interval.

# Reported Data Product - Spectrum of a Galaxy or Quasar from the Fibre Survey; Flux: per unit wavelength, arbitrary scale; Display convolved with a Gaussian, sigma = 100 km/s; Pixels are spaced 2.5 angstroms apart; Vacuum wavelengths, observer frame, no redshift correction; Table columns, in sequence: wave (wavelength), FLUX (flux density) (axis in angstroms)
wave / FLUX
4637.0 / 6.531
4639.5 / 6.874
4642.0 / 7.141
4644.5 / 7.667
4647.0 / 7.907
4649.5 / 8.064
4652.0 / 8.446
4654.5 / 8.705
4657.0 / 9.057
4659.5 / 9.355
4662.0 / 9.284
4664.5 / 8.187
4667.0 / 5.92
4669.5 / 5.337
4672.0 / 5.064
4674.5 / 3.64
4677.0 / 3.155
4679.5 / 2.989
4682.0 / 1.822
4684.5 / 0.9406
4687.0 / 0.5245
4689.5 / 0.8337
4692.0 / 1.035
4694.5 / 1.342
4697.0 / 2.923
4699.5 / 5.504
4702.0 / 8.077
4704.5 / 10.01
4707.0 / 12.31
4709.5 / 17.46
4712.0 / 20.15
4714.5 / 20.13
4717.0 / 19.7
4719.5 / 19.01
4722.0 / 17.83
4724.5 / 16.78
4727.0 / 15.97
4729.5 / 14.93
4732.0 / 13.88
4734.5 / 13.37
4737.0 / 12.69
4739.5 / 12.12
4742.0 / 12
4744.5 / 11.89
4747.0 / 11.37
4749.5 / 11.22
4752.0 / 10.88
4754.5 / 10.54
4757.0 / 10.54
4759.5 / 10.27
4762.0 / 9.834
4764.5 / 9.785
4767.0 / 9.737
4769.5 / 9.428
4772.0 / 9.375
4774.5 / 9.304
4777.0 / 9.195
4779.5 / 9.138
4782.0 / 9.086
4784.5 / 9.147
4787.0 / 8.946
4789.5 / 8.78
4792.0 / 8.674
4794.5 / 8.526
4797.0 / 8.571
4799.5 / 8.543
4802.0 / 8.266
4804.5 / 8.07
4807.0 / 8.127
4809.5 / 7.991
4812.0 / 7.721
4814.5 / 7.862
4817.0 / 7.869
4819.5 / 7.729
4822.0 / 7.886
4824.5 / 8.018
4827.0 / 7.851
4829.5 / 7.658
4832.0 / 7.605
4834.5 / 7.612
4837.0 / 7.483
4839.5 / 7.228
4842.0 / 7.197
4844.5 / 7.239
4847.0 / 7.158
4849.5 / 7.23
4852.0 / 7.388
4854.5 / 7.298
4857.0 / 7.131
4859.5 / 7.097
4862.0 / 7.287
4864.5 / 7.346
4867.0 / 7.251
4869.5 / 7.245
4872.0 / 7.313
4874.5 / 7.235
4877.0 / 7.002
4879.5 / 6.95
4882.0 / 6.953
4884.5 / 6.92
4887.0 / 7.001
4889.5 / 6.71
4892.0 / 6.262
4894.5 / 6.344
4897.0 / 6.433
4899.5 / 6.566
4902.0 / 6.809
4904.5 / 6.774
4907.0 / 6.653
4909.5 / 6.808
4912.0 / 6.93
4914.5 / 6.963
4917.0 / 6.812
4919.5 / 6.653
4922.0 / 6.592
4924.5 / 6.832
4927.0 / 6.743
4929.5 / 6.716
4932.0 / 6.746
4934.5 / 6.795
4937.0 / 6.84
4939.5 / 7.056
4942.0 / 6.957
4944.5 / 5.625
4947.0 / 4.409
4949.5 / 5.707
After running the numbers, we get 0.53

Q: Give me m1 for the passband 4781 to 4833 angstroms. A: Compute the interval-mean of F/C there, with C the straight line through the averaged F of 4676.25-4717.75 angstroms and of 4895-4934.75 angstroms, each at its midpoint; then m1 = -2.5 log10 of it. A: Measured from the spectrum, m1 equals -0.159 mag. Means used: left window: 7.49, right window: 6.73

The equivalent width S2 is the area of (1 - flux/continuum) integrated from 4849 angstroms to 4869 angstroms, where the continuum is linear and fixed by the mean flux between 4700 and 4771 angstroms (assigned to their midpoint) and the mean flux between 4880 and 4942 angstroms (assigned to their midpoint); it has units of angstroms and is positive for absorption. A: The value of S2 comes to 3.2 angstroms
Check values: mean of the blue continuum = 13.2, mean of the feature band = 7.25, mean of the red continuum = 6.75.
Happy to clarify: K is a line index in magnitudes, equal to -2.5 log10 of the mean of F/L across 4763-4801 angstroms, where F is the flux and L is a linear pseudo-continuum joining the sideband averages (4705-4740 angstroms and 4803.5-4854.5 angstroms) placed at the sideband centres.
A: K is 0.24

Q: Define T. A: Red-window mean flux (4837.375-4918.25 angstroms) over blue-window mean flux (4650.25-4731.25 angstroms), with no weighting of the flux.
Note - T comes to 0.78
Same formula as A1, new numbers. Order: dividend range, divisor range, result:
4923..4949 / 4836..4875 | 0.92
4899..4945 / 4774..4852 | 0.87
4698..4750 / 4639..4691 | 2.54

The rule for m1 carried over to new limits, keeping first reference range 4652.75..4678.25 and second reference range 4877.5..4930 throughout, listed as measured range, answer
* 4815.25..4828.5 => -0.16 mag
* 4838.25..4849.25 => -0.07 mag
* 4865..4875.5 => -0.08 mag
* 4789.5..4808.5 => -0.24 mag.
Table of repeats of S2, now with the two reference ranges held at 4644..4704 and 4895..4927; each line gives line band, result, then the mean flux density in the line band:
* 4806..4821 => -4.3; 7.88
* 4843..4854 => -1.6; 7.26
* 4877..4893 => -0.6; 6.82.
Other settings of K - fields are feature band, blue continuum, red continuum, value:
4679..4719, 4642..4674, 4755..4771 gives 0.08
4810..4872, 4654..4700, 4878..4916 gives -0.21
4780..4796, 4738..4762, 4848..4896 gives 0.12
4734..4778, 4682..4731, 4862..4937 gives -0.11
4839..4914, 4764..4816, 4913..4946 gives 0.07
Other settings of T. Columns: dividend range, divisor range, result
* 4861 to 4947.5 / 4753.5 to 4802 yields 0.73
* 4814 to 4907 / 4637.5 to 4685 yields 1.13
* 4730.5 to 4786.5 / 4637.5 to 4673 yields 1.40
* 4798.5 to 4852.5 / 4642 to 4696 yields 1.47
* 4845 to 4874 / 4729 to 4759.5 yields 0.61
